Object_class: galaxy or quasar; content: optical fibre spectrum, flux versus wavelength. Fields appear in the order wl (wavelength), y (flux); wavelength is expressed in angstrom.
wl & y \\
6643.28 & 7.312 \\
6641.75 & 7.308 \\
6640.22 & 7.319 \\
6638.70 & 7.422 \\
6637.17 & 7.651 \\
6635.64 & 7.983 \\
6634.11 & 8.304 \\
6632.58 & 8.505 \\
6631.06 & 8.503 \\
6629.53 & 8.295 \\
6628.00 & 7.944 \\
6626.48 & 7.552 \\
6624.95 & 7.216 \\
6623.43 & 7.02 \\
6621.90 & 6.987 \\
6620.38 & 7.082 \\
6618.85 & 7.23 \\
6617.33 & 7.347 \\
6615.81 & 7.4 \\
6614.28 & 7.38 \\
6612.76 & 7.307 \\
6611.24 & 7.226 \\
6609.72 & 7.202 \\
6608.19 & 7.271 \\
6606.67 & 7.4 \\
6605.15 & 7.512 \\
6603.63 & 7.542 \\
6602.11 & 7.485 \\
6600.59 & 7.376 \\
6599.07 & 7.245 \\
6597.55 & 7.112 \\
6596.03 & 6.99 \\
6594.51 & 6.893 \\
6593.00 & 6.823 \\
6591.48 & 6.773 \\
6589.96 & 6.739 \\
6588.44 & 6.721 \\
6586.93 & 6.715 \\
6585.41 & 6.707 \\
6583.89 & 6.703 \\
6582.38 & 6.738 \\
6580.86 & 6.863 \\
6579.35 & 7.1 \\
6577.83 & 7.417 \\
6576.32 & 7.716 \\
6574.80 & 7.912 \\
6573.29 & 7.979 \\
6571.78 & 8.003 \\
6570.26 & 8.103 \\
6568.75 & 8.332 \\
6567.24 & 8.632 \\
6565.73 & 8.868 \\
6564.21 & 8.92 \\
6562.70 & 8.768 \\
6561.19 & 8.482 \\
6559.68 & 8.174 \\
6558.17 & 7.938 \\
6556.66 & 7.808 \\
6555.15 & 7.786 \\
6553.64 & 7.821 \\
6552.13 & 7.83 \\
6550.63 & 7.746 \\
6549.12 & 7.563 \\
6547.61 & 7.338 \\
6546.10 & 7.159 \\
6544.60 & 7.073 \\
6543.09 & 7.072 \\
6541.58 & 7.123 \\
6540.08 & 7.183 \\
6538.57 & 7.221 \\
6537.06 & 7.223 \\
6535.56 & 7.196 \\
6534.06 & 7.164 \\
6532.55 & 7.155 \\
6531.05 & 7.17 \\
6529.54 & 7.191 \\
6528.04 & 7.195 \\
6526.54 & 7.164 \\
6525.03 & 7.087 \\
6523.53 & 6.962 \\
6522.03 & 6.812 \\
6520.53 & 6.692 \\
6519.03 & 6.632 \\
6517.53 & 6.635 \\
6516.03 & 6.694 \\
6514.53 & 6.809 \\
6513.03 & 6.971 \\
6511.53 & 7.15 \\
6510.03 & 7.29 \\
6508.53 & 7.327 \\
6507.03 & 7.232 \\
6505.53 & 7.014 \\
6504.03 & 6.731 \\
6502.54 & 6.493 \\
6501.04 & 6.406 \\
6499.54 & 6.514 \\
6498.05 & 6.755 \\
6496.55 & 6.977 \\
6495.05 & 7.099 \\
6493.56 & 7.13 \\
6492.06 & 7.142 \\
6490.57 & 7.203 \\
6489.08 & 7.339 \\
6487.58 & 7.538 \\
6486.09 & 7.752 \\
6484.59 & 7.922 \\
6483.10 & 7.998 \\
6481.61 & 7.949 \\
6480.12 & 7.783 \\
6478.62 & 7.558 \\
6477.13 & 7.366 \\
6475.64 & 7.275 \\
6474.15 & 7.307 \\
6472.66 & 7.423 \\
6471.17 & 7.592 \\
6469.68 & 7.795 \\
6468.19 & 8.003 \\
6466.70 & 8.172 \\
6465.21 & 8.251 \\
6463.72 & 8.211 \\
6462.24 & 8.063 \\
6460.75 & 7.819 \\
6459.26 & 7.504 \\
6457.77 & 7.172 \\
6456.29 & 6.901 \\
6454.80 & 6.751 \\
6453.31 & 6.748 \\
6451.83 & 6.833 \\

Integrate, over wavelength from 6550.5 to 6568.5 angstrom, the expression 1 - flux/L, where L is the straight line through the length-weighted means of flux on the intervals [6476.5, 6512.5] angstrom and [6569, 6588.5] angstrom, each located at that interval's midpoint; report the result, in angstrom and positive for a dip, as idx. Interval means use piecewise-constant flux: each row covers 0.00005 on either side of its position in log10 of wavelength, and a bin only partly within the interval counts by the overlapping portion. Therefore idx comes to -2.3 angstrom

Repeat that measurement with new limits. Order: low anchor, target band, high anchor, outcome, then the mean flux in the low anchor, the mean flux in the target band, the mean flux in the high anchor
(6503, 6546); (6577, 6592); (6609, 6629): 0.75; 7.04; 6.85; 7.31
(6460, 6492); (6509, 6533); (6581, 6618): 1.65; 7.72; 6.98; 7.1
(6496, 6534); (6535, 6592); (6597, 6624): -3.70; 6.93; 7.57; 7.29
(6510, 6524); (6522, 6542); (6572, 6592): -0.69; 6.84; 7.14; 7.11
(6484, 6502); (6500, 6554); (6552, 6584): 2.91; 7.13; 7.09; 7.93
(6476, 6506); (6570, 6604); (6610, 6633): 1.17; 7.24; 7.18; 7.51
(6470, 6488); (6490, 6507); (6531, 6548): 1.38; 7.63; 6.87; 7.17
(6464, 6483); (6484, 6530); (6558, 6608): 3.86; 7.73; 7.02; 7.53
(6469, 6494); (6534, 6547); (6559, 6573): 1.62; 7.54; 7.16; 8.46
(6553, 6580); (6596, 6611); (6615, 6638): 0.97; 8.1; 7.32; 7.66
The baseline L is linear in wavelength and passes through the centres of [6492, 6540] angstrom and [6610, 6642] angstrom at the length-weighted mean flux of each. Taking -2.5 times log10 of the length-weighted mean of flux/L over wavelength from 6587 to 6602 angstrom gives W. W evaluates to 0.06 mag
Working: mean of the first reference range 6.98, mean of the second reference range 7.57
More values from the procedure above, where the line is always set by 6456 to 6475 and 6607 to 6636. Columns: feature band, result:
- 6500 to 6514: 0.110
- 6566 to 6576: -0.078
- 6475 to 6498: 0.037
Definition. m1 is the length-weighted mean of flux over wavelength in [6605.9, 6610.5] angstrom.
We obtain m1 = 7.29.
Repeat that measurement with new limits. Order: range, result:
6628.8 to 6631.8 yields 8.39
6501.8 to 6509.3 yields 6.96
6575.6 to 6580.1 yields 7.41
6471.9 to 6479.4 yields 7.38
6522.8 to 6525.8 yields 7.01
